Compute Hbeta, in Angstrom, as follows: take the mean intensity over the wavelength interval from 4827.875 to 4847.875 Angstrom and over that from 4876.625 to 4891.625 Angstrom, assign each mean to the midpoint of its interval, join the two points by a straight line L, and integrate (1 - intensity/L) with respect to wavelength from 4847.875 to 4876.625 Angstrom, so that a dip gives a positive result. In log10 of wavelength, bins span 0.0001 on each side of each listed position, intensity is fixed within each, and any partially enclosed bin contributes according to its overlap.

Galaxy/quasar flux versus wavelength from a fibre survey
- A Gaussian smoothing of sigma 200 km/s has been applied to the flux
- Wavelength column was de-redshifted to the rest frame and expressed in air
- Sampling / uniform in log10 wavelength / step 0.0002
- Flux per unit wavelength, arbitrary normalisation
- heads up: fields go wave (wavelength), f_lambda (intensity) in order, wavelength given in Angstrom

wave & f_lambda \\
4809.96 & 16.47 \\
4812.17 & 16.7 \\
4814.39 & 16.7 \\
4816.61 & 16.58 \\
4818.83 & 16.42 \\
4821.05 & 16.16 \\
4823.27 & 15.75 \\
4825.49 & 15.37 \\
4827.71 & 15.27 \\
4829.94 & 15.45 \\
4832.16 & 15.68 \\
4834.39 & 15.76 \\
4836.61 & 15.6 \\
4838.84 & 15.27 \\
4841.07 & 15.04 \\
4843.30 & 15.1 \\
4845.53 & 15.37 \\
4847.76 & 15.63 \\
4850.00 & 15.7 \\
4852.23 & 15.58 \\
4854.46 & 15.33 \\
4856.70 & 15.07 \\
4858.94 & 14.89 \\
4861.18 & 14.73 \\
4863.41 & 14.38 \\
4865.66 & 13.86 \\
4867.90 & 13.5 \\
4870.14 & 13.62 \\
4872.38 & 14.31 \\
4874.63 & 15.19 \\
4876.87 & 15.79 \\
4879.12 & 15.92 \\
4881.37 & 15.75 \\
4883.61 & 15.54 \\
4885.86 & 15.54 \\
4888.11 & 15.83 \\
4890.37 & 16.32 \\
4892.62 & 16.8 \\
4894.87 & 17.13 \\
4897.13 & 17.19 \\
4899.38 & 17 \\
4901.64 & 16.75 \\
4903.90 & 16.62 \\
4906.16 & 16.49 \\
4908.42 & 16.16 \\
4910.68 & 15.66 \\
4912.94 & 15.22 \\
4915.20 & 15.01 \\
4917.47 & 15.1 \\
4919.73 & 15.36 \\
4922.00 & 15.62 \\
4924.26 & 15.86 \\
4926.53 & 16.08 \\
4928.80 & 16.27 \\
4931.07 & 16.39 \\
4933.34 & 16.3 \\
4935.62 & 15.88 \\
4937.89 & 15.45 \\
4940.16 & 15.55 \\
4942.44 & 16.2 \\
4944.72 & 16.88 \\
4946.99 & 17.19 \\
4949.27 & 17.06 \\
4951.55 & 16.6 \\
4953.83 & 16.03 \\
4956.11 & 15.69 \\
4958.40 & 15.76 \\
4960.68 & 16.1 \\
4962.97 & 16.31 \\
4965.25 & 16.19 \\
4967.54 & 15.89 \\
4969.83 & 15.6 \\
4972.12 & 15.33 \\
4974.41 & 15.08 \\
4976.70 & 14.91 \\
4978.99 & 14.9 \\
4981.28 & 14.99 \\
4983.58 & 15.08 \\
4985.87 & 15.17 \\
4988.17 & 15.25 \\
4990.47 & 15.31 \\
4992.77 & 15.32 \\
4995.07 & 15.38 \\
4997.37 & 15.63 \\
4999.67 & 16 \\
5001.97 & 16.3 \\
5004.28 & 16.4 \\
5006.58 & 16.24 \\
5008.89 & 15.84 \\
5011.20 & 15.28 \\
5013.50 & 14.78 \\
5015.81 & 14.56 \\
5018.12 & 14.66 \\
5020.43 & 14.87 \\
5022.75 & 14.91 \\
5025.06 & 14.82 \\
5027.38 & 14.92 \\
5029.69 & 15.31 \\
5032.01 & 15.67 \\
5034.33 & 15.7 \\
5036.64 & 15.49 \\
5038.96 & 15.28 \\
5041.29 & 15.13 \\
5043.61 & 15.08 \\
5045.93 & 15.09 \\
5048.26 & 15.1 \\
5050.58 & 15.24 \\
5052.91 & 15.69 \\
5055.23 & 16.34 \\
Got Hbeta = 1.6 Angstrom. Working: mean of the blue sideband 15.4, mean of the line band 14.7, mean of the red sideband 15.8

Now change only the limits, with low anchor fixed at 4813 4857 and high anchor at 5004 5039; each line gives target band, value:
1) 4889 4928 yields -1.6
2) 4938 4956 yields -1.1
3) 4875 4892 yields -0.3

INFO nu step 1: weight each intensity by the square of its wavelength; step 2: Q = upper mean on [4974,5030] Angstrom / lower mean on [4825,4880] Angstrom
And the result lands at 1.1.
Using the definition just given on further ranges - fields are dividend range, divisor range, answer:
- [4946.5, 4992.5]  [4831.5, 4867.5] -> 1.09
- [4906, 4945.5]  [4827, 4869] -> 1.08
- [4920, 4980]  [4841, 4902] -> 1.07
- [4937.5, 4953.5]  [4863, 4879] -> 1.17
